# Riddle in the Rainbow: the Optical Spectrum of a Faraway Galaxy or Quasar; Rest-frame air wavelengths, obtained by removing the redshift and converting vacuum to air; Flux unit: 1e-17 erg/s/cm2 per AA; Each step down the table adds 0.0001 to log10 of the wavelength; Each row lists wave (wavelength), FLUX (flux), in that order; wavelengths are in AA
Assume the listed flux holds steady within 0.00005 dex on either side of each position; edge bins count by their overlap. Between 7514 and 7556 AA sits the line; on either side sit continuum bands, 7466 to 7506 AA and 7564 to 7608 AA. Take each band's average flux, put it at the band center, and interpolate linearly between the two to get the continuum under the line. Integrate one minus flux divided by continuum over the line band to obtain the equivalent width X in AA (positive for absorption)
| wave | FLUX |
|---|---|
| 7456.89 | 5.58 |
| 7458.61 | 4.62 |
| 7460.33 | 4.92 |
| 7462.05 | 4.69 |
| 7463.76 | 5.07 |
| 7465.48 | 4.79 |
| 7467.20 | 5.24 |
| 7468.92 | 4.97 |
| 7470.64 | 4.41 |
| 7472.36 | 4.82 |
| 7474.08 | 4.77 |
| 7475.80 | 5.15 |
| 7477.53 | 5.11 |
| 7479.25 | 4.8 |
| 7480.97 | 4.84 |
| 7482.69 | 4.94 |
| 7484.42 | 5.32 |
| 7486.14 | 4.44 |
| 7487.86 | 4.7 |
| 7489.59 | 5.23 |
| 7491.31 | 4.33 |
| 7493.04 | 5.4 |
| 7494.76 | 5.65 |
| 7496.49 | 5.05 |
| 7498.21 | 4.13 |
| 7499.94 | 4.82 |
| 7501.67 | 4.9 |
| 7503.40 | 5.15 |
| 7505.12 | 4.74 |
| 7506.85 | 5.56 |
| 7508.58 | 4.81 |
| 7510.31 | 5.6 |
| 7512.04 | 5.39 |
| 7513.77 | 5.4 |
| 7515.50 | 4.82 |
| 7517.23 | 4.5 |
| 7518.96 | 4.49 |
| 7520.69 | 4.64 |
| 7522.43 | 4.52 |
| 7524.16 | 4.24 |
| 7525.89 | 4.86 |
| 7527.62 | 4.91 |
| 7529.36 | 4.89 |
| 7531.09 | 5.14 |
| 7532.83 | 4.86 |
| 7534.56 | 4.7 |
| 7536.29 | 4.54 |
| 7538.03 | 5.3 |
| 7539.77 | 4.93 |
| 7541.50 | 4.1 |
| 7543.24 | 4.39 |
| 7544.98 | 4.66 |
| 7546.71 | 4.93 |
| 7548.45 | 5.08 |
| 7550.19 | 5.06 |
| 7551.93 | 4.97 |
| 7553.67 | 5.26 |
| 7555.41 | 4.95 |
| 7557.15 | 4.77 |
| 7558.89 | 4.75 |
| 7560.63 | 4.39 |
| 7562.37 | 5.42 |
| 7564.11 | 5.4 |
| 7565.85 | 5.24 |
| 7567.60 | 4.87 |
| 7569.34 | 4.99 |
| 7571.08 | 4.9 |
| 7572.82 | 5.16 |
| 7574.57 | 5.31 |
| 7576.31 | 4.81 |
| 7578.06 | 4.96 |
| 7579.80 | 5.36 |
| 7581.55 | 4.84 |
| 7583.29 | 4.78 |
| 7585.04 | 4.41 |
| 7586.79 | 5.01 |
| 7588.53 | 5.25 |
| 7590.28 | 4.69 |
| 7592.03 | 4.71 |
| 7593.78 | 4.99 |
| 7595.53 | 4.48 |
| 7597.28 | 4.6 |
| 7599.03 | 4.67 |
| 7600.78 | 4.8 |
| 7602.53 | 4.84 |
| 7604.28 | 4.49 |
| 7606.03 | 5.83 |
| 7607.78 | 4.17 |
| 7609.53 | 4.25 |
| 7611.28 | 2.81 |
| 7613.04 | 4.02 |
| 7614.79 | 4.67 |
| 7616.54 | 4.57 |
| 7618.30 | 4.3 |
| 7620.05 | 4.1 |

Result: 1.0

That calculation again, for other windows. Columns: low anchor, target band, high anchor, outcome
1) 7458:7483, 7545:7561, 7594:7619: -0.94 AA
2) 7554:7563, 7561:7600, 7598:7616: -2.14 AA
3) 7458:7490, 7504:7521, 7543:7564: -0.38 AA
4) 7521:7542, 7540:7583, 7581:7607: -1.34 AA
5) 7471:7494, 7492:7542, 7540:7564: -0.26 AA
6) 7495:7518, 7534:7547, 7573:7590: 0.80 AA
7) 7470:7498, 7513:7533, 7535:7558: 0.42 AA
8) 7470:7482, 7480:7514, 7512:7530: -1.45 AA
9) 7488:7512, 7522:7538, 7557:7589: 0.75 AA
